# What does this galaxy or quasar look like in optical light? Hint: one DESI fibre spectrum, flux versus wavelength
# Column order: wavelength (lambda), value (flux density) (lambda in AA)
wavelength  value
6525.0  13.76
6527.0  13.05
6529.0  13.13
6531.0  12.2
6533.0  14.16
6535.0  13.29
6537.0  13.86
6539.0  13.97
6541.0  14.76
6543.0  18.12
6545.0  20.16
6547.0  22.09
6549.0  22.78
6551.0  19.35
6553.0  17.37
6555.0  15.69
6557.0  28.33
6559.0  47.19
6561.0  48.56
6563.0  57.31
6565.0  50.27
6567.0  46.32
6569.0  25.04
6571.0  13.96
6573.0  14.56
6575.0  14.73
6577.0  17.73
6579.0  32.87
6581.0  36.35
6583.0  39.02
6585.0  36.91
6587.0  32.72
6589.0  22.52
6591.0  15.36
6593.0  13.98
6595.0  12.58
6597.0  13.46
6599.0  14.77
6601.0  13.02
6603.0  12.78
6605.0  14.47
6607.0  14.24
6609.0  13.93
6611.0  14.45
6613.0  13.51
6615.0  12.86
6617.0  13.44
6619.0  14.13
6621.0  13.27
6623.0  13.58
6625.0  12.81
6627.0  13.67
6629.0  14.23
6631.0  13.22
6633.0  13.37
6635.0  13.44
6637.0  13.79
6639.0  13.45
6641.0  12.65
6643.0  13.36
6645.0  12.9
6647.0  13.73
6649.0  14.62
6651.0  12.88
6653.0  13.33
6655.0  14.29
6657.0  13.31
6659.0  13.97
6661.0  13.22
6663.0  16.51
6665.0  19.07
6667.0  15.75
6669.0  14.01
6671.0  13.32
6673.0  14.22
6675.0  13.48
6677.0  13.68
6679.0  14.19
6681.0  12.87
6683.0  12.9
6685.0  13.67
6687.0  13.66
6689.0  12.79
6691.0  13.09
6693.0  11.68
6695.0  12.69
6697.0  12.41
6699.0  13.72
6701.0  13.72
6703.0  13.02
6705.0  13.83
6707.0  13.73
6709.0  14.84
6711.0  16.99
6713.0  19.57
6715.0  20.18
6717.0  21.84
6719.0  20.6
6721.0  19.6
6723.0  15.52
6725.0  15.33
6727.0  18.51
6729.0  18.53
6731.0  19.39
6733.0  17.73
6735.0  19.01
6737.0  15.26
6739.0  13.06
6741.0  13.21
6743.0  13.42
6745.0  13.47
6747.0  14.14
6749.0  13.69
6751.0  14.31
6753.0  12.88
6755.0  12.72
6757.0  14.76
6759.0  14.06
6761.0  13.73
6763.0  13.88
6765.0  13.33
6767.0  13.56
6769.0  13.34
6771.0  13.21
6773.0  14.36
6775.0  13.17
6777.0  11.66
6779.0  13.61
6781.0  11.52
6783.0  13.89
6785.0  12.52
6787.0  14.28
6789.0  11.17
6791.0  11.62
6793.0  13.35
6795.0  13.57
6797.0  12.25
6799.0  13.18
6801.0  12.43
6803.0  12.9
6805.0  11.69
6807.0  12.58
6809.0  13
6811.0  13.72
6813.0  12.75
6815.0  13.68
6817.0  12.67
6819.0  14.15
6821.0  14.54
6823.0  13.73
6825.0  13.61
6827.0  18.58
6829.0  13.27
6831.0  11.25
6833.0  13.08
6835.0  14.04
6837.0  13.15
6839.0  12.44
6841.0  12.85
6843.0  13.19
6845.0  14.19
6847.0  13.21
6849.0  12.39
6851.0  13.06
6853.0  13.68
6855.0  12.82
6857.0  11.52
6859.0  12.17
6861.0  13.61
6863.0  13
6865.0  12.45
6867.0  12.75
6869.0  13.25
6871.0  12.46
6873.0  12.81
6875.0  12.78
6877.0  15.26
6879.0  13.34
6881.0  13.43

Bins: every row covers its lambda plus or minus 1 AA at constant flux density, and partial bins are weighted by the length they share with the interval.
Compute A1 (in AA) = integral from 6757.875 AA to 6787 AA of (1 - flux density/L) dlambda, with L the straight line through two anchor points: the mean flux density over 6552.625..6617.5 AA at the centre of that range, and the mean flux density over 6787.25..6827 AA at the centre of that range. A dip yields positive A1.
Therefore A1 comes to 3.0 AA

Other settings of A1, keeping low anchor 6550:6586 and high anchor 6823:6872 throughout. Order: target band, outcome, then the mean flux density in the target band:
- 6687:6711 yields 9.8 AA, 13.4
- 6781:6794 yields 3.3 AA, 12.7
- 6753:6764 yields 3.0 AA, 13.7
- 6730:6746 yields 3.7 AA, 15.6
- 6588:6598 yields 4.7 AA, 15.6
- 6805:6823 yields 2.4 AA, 13.3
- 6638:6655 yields 8.3 AA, 13.4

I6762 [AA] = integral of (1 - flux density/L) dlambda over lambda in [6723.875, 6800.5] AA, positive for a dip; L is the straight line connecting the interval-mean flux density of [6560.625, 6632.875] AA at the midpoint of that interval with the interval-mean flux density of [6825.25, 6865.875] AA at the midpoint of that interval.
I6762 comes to 9.0 AA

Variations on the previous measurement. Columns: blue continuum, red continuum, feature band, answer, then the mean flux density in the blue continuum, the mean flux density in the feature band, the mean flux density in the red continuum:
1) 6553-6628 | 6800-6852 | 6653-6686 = 8.9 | 22.6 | 14.2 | 13.3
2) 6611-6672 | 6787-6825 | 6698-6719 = -4.4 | 13.9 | 16.4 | 13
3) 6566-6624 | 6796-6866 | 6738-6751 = 1.6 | 19.5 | 13.6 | 13.2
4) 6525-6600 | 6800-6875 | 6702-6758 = 4.0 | 23.6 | 16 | 13.1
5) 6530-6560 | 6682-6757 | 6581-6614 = -1.4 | 19.6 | 19.1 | 15.3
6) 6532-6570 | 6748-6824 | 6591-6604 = 5.7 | 26.8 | 13.6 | 13.2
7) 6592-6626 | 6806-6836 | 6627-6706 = -0.5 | 13.6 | 13.7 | 13.6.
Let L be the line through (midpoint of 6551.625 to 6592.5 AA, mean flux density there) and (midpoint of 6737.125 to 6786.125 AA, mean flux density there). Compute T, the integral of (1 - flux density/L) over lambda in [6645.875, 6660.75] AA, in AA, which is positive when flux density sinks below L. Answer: 6.05 AA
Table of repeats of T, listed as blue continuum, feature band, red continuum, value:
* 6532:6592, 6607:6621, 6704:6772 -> 5.67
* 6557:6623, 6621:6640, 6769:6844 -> 7.13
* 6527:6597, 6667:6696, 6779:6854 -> 8.66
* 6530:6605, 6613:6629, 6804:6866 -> 6.00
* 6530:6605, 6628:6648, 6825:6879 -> 7.25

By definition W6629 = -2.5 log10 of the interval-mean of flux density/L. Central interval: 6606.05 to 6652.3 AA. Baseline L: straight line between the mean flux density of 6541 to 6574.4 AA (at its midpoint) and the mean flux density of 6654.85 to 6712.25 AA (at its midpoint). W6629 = 0.43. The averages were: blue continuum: 28.6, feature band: 13.5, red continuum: 14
